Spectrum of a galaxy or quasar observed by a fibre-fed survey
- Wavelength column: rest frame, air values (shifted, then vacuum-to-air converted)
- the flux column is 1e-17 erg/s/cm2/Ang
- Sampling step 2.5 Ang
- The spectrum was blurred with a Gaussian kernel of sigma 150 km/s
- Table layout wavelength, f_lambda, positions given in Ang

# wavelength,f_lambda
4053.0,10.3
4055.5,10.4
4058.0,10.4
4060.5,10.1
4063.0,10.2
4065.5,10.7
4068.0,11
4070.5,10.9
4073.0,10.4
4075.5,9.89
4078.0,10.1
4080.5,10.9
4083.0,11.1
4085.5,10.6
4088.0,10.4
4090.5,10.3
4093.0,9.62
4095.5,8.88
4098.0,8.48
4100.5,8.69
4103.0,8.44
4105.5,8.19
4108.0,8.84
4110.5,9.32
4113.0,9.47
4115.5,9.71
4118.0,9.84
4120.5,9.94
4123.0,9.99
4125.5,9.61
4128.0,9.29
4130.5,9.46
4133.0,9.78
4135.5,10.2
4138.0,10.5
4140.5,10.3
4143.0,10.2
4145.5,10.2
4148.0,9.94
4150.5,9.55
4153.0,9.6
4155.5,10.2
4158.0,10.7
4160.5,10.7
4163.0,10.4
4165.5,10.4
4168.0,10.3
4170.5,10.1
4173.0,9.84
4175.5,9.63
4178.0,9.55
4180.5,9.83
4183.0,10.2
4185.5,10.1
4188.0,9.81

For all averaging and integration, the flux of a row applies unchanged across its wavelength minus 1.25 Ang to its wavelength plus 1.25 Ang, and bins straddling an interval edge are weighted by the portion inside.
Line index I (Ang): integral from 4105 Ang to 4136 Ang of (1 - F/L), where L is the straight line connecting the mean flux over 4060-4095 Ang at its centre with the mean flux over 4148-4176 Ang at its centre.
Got 2.3 Ang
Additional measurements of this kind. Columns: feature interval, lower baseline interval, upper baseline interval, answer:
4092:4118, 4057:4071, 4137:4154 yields 3.25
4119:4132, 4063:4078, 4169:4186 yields 0.67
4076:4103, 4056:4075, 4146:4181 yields 1.44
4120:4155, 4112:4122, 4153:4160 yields 0.51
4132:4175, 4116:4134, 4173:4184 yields -1.81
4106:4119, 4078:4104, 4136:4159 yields 0.72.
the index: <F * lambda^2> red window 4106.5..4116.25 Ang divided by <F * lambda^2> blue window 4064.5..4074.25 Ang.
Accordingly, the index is 0.88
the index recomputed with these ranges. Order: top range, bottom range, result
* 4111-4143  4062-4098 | 0.98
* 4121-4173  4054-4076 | 1.00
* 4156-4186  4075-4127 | 1.09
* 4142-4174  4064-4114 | 1.07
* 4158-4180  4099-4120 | 1.15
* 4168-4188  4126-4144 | 1.02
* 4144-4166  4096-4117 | 1.17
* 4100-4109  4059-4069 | 0.83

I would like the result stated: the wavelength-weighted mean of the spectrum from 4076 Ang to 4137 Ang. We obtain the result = 9.64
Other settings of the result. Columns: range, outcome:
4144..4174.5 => 10.2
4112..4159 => 9.92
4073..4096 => 10.3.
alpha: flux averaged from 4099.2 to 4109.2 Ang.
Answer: 8.54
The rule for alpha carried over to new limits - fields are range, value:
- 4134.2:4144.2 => 10.3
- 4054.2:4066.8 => 10.4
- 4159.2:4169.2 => 10.5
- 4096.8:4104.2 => 8.54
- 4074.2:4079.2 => 10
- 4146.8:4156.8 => 9.83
